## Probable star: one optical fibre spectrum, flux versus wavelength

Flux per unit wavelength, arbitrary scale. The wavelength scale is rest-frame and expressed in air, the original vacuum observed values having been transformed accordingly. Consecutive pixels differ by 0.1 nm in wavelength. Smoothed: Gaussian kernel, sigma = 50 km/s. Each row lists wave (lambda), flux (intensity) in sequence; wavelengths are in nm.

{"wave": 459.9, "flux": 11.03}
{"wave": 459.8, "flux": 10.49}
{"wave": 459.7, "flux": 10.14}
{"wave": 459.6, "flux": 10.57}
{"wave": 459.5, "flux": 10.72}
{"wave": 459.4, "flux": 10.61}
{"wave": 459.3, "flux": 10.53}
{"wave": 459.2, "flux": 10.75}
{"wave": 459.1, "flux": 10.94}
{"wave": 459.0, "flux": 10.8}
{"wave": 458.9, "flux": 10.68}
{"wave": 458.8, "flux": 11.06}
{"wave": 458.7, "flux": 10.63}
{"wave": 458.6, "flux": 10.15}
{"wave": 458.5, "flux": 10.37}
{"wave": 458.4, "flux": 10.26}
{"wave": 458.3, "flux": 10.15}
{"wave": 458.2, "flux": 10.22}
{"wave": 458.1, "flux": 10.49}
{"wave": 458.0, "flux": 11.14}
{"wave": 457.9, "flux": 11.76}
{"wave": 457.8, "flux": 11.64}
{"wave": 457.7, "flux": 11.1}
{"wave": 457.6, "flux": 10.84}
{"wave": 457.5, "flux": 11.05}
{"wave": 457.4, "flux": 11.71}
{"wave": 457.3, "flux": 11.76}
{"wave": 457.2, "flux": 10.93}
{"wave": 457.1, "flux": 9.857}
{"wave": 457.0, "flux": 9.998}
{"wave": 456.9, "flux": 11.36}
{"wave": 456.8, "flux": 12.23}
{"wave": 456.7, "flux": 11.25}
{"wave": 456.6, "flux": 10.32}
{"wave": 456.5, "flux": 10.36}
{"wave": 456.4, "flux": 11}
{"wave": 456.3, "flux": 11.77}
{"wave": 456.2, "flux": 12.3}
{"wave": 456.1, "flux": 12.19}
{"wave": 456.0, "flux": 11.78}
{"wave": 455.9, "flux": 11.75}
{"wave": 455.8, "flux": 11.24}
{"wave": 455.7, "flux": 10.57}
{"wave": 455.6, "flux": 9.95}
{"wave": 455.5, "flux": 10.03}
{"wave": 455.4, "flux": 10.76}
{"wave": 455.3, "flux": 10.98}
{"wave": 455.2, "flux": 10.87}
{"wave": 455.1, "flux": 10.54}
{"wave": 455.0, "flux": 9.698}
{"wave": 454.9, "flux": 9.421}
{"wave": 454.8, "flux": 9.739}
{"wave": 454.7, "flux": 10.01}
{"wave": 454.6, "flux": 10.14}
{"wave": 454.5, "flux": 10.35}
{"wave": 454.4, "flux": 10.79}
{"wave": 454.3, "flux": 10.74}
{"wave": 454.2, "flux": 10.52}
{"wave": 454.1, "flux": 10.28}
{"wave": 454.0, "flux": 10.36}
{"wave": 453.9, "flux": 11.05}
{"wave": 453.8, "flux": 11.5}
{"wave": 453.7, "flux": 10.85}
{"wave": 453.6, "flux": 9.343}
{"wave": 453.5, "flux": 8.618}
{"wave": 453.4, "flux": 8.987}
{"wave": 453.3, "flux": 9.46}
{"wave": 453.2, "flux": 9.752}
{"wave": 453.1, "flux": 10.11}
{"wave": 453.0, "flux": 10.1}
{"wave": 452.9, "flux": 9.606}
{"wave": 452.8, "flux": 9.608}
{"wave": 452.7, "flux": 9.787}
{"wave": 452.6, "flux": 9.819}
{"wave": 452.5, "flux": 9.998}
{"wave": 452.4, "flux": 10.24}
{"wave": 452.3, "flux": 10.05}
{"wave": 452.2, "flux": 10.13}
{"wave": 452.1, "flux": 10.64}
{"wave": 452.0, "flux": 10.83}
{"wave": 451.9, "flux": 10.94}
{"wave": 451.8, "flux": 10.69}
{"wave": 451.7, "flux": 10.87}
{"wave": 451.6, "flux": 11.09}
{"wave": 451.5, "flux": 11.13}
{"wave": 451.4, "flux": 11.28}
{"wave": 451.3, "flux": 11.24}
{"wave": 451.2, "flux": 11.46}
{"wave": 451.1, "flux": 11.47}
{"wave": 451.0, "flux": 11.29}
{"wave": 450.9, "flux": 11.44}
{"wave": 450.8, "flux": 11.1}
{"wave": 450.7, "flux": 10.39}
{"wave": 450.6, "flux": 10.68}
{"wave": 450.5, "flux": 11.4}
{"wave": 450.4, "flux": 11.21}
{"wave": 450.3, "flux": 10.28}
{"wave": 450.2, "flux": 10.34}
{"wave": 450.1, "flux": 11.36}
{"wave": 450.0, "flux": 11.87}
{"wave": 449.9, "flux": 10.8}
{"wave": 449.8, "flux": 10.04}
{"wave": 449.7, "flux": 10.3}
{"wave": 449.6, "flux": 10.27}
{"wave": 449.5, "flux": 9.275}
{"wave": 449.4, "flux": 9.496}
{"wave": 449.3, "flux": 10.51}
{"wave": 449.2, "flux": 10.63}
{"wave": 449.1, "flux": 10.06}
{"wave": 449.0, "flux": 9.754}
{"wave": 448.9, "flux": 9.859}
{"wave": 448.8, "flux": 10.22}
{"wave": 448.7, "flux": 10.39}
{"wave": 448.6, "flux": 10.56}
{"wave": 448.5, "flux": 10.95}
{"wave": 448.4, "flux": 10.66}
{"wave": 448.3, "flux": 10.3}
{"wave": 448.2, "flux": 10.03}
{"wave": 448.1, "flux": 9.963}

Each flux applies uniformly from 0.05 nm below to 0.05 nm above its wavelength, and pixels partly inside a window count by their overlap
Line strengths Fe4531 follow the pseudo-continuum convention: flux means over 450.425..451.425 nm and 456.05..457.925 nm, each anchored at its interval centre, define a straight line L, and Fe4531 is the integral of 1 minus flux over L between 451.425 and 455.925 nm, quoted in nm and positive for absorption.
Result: 0.36 nm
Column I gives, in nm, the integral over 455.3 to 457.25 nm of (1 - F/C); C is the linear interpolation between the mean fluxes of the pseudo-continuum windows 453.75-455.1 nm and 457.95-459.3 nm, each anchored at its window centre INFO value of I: -0.11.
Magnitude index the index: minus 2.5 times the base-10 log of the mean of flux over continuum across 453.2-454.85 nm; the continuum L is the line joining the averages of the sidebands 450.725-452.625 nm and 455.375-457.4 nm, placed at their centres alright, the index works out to 0.08 mag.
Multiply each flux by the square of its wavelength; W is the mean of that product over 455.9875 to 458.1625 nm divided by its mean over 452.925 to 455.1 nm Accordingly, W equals 1.1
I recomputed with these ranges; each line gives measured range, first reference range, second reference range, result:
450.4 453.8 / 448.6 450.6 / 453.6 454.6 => 0.02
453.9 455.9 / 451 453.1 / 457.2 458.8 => 0.06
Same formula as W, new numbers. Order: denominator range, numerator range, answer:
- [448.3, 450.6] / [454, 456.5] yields 1.05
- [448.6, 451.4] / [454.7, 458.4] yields 1.05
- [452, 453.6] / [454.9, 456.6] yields 1.13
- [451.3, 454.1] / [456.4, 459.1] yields 1.08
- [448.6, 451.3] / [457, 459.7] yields 1.05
